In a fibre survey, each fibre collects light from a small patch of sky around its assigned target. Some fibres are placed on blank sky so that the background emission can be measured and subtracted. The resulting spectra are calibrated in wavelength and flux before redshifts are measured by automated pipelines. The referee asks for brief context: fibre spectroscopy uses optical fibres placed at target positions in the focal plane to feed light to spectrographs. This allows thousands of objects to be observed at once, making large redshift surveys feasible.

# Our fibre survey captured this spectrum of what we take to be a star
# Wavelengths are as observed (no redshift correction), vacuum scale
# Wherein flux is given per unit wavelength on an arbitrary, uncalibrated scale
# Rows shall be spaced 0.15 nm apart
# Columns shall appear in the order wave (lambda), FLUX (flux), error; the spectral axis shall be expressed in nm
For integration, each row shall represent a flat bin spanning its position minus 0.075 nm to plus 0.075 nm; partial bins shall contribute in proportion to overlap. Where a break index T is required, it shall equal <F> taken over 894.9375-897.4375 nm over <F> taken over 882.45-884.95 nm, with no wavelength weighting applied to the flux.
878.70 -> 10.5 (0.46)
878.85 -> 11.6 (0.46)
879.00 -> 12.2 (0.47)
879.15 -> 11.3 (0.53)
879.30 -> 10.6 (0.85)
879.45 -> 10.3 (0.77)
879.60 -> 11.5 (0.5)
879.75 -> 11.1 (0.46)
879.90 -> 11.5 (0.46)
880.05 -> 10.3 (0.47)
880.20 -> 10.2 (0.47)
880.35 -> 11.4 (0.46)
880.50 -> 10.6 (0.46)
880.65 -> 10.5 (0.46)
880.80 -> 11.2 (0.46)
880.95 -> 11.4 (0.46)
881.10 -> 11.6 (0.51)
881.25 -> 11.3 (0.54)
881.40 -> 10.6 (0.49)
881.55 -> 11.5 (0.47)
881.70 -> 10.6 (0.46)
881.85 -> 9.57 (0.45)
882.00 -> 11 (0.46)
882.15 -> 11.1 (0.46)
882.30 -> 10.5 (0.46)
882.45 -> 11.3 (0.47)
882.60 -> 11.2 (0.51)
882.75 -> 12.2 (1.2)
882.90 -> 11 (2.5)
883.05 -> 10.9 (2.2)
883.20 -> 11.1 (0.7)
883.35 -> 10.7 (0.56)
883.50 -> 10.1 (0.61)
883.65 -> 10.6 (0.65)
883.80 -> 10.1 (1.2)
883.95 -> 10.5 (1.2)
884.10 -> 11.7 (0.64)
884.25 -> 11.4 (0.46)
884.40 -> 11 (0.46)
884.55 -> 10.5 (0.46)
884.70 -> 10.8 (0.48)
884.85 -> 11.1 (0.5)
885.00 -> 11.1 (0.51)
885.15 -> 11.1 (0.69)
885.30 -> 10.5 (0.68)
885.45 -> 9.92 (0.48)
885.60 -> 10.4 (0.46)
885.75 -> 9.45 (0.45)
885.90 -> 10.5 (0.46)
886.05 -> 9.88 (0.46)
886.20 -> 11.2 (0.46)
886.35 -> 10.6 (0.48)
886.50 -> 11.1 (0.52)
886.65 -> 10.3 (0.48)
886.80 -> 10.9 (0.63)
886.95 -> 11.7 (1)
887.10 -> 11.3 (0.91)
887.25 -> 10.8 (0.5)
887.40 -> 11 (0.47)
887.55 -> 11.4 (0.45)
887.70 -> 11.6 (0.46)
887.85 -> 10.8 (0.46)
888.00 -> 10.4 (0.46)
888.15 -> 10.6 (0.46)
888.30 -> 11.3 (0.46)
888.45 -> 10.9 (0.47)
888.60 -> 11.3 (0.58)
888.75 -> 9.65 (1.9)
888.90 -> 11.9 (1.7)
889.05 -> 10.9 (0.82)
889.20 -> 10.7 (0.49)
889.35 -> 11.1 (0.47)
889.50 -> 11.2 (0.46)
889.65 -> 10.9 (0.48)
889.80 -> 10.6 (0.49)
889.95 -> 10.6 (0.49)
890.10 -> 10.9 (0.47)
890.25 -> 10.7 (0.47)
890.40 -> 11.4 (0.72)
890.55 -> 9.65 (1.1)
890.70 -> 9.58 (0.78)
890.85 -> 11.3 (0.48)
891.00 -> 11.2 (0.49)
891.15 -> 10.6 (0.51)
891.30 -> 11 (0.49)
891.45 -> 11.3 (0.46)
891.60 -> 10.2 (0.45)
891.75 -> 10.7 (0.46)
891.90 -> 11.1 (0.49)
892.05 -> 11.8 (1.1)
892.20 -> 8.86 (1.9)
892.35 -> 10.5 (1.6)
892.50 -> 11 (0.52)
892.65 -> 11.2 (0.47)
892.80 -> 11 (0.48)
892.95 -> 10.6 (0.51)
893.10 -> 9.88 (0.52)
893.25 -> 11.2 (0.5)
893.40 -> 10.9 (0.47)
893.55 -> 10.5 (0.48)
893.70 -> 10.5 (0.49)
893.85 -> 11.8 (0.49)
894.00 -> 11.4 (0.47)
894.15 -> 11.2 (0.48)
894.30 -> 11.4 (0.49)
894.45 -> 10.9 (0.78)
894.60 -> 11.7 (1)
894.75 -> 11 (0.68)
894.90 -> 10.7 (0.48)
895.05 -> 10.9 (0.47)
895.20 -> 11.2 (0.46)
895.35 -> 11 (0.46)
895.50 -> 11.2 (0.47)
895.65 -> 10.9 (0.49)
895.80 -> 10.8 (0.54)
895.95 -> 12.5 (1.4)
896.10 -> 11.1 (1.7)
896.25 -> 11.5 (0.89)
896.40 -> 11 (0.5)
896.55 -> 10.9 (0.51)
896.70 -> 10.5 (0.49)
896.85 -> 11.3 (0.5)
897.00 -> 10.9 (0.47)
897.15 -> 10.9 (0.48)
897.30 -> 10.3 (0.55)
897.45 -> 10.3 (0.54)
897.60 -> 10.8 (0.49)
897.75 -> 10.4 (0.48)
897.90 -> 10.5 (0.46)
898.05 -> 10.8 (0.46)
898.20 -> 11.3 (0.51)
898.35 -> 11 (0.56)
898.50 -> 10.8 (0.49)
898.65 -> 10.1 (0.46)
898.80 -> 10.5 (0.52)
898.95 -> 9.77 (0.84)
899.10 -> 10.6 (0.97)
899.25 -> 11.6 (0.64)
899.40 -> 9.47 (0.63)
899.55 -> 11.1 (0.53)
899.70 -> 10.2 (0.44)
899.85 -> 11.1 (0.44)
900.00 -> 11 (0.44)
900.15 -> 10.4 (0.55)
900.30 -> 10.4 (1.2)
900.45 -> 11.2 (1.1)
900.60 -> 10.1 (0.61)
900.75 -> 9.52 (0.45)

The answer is 1.0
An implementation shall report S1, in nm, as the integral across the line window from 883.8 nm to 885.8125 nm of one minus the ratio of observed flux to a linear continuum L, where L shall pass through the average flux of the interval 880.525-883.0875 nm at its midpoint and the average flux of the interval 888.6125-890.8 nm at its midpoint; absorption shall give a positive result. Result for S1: 0.04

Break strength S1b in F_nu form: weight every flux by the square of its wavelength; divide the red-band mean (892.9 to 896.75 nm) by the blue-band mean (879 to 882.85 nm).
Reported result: 1.0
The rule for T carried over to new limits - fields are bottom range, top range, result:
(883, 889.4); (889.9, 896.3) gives 1.01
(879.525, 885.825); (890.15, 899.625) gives 1.00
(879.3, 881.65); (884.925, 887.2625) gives 0.97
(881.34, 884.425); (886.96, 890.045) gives 1.01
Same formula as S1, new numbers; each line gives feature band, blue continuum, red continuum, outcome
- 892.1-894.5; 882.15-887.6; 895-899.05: 0.008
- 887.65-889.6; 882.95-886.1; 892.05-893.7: -0.057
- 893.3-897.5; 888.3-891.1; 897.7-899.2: -0.147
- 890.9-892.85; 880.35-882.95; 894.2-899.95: 0.020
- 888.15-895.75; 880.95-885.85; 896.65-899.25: -0.101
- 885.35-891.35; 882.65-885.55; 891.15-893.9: 0.018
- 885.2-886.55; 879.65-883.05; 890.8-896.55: 0.073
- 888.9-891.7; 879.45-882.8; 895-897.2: 0.067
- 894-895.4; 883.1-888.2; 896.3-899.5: -0.057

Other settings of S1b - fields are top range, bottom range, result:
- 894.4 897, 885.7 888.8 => 1.05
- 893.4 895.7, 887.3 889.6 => 1.02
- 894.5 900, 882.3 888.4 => 1.03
